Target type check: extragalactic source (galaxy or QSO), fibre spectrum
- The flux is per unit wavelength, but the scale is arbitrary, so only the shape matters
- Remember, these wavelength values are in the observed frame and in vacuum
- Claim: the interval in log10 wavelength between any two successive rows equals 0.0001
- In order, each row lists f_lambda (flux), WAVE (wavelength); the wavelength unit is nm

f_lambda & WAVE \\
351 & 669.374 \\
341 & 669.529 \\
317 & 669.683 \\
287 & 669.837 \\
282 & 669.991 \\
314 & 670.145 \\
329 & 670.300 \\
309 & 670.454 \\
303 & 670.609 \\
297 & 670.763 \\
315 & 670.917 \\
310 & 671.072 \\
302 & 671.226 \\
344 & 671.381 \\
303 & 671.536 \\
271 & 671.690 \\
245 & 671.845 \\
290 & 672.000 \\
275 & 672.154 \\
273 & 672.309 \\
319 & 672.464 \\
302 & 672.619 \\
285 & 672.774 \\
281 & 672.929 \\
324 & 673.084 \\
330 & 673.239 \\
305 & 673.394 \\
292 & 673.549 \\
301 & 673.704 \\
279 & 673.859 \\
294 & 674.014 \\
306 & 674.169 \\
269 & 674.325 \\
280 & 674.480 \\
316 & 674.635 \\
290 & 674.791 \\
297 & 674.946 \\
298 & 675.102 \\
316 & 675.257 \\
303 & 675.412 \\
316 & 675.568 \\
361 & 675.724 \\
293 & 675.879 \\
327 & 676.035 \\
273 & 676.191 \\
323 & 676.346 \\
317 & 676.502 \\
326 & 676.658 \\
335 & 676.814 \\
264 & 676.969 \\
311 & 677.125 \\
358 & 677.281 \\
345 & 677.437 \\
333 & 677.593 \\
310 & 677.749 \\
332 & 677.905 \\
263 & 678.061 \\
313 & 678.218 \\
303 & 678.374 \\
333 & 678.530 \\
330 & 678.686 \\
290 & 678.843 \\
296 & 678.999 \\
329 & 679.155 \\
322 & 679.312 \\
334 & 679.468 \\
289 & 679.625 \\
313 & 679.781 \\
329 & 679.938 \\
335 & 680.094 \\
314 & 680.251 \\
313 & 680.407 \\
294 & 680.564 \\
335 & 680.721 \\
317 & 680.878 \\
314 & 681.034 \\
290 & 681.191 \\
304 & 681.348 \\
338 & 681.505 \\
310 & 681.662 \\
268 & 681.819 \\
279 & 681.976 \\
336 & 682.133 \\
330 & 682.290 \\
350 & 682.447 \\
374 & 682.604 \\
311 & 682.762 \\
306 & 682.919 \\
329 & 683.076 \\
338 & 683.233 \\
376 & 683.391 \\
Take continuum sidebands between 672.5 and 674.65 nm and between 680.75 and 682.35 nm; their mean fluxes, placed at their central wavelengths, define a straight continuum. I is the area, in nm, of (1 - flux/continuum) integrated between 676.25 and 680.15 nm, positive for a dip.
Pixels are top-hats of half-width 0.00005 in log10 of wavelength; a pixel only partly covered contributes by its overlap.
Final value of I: -0.16 nm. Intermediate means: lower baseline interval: 297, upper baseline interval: 309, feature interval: 317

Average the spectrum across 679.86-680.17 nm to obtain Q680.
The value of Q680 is 333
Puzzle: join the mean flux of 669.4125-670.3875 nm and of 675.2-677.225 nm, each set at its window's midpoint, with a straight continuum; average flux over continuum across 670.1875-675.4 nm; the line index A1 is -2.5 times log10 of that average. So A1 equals 0.05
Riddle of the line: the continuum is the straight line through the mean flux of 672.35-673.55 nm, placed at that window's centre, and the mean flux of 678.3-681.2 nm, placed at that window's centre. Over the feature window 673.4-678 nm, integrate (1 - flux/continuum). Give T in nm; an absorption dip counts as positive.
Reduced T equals 0.00 nm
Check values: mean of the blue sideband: 304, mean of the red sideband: 315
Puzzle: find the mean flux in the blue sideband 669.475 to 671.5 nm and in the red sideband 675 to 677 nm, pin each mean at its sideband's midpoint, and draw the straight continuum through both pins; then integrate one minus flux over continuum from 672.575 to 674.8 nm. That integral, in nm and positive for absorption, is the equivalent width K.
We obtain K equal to 0.11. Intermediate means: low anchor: 311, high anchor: 313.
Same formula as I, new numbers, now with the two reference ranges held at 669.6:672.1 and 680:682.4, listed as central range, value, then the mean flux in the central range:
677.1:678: -0.07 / 331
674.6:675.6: 0.01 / 304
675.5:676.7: -0.04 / 317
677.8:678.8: -0.01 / 311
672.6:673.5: 0.00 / 304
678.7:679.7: 0.00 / 311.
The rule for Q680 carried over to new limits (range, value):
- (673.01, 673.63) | 313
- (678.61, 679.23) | 311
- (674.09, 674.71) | 293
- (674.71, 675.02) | 293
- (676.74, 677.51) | 323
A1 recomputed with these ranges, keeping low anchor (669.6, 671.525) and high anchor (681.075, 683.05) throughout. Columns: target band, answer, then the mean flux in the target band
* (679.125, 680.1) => -0.02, 320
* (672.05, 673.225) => 0.05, 296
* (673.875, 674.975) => 0.07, 292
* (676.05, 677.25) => 0.01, 310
